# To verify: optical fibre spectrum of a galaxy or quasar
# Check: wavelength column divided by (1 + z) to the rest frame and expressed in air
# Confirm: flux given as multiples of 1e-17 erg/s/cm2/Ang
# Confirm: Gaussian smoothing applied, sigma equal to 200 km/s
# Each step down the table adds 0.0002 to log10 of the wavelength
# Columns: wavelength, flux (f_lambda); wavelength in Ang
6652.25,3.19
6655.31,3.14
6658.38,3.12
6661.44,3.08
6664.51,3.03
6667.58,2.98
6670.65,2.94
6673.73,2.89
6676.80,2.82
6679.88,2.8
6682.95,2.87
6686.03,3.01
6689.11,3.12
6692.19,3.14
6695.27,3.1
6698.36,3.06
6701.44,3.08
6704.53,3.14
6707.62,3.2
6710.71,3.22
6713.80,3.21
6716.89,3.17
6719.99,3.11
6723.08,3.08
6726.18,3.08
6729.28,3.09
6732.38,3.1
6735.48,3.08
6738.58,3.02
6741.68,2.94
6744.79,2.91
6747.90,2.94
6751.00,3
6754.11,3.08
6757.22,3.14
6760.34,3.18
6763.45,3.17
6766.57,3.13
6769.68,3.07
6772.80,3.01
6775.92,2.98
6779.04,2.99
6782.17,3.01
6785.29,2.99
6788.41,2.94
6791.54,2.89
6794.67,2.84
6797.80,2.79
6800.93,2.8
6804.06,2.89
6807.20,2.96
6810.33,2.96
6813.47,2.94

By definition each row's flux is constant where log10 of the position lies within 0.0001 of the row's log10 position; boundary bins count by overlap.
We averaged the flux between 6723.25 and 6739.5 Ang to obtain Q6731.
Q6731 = 3.08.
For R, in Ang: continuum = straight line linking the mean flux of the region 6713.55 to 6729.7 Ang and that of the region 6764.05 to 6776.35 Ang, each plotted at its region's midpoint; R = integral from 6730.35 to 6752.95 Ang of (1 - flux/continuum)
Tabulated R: 0.68 Ang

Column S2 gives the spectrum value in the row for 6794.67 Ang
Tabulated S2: 2.84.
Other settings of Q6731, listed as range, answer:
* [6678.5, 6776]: 3.07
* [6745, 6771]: 3.08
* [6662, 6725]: 3.05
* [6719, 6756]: 3.04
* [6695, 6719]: 3.15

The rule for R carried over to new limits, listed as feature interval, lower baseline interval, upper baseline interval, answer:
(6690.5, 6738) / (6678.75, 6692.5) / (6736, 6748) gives -2.4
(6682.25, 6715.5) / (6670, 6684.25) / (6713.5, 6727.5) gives -1.3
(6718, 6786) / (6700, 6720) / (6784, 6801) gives -0.7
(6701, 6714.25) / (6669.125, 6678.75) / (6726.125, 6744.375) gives -0.9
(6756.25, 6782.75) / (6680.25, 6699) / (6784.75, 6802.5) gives -1.5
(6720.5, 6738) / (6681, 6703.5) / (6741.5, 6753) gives -0.6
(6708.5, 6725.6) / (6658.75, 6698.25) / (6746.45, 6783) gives -0.8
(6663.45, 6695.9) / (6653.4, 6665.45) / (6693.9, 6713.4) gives 1.5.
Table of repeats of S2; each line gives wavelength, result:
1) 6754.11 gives 3.08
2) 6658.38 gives 3.12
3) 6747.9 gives 2.94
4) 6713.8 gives 3.21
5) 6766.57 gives 3.13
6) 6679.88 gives 2.8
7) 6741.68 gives 2.94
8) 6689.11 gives 3.12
